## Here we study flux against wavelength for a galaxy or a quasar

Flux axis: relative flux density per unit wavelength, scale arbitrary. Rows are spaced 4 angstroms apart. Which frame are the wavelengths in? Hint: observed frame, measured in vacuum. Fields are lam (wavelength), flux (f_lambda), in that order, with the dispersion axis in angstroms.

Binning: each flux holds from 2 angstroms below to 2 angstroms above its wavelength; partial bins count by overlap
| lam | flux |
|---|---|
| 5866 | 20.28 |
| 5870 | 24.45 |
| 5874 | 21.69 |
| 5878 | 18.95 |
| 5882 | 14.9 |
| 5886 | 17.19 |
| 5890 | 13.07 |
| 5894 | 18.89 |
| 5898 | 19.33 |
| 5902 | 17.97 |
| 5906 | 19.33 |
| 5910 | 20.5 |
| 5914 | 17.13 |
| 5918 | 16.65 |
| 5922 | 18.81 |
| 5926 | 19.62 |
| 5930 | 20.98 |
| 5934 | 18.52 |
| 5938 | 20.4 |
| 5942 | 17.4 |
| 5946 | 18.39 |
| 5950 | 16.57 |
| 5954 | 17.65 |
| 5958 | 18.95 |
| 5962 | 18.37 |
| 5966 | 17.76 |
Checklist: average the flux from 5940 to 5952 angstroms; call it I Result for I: 17.5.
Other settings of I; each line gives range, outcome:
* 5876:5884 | 16.9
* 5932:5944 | 18.8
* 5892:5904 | 18.7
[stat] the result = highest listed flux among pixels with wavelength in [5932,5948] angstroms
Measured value 20.4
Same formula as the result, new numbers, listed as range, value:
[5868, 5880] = 24.45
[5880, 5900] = 19.33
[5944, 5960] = 18.95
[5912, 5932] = 20.98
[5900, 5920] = 20.5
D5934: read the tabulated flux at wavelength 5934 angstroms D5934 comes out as 18.52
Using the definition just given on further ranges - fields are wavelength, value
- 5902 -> 17.97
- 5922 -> 18.81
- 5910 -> 20.5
